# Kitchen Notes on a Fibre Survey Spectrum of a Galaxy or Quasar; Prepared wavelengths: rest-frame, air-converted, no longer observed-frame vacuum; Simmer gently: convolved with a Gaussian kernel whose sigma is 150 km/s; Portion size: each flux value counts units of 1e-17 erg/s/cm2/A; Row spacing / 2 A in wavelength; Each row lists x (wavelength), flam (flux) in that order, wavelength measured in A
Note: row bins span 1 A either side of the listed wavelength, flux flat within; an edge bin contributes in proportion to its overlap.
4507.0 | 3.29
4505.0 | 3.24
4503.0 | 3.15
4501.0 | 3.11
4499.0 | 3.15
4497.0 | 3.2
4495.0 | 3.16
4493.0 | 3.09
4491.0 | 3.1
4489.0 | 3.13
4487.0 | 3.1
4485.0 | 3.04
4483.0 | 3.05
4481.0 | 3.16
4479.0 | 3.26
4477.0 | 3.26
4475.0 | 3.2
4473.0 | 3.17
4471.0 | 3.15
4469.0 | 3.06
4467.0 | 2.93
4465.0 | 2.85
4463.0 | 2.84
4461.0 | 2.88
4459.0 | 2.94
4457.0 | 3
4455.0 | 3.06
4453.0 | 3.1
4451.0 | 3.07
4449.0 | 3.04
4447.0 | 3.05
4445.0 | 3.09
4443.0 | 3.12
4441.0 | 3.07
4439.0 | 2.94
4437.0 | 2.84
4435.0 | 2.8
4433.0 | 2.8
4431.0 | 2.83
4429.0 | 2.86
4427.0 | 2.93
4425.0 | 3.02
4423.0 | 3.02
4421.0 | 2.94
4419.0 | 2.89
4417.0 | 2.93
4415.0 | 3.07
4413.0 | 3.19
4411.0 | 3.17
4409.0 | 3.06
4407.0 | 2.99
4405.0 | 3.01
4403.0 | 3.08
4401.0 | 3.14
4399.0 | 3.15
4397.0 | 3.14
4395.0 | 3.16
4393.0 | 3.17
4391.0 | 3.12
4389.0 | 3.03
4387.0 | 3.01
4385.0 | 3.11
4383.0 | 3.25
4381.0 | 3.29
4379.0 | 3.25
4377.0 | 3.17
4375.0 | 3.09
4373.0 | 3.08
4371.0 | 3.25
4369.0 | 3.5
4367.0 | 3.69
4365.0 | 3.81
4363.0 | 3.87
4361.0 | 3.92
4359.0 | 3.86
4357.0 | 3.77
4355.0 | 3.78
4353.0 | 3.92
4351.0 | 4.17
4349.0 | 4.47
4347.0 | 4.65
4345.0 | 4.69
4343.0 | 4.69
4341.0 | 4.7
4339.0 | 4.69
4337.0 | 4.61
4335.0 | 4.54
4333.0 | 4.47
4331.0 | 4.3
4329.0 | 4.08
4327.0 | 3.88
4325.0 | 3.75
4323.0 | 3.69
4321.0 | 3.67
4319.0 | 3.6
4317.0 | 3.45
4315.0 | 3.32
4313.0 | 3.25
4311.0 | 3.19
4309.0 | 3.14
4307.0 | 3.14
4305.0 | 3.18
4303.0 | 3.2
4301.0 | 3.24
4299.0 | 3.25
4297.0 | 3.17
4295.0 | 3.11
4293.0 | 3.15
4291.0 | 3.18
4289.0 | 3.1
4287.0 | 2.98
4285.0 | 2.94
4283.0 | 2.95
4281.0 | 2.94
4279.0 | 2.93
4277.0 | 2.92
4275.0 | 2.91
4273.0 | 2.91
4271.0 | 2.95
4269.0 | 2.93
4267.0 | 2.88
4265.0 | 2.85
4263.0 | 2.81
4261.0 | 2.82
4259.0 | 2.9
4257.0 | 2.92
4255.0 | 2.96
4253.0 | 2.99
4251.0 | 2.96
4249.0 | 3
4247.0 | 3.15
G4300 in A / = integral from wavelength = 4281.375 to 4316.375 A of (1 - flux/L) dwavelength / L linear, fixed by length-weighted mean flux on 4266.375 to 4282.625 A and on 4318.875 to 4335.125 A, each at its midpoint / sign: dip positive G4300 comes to 2.7 A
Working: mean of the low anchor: 2.92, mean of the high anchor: 3.99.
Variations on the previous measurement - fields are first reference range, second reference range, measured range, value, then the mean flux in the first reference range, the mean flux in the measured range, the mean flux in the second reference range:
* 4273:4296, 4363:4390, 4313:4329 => -2.6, 3.01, 3.63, 3.29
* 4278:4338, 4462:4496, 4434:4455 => 1.0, 3.45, 3.01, 3.09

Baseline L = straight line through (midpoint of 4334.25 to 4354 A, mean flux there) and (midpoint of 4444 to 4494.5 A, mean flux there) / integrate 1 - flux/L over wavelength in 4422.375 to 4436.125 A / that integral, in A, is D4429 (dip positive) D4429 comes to 2.49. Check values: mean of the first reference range 4.51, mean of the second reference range 3.07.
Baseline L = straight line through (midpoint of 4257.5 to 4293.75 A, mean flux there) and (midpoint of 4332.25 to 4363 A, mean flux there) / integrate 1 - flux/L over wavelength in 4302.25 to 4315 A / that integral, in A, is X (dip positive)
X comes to 1.3 A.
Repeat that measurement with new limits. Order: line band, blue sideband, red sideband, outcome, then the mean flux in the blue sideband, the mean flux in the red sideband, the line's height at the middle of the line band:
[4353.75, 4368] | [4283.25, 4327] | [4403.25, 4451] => -3.03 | 3.28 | 2.99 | 3.15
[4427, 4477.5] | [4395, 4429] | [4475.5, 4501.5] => 1.65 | 3.04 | 3.14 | 3.09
